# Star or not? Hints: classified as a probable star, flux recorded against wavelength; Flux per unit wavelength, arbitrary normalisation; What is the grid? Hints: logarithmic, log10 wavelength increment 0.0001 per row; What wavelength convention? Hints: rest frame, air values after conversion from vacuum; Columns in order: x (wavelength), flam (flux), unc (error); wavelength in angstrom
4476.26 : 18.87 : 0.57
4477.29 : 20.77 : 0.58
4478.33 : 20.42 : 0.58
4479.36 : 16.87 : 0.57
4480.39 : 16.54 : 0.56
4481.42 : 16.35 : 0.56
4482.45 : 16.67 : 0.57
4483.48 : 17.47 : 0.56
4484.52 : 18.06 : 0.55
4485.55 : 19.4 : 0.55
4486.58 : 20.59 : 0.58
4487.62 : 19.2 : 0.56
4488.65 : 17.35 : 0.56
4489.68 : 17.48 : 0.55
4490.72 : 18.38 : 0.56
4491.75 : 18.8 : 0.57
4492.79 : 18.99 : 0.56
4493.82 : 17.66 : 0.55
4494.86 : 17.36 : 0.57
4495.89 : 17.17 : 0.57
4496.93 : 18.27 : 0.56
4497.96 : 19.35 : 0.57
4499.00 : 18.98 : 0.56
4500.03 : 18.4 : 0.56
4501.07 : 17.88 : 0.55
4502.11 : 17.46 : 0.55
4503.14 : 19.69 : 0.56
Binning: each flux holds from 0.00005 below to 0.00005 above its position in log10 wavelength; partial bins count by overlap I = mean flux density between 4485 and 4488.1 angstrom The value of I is 19.7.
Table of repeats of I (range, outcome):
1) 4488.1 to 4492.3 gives 18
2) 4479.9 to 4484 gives 16.8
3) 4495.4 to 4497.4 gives 17.7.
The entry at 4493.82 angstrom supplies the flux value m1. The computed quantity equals 17.66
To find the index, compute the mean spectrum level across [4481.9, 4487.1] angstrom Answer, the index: 18.4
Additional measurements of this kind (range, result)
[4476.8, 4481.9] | 18.2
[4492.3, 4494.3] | 18.4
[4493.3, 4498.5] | 18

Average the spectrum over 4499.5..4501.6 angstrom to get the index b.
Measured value 18.1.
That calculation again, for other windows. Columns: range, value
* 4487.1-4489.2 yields 18.3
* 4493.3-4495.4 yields 17.5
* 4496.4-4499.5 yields 18.8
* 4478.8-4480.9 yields 16.8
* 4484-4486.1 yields 18.8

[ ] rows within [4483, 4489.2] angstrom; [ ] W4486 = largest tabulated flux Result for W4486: 20.59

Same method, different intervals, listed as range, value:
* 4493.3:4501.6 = 19.35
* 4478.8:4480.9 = 16.87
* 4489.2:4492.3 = 18.8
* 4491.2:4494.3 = 18.99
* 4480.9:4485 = 18.06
